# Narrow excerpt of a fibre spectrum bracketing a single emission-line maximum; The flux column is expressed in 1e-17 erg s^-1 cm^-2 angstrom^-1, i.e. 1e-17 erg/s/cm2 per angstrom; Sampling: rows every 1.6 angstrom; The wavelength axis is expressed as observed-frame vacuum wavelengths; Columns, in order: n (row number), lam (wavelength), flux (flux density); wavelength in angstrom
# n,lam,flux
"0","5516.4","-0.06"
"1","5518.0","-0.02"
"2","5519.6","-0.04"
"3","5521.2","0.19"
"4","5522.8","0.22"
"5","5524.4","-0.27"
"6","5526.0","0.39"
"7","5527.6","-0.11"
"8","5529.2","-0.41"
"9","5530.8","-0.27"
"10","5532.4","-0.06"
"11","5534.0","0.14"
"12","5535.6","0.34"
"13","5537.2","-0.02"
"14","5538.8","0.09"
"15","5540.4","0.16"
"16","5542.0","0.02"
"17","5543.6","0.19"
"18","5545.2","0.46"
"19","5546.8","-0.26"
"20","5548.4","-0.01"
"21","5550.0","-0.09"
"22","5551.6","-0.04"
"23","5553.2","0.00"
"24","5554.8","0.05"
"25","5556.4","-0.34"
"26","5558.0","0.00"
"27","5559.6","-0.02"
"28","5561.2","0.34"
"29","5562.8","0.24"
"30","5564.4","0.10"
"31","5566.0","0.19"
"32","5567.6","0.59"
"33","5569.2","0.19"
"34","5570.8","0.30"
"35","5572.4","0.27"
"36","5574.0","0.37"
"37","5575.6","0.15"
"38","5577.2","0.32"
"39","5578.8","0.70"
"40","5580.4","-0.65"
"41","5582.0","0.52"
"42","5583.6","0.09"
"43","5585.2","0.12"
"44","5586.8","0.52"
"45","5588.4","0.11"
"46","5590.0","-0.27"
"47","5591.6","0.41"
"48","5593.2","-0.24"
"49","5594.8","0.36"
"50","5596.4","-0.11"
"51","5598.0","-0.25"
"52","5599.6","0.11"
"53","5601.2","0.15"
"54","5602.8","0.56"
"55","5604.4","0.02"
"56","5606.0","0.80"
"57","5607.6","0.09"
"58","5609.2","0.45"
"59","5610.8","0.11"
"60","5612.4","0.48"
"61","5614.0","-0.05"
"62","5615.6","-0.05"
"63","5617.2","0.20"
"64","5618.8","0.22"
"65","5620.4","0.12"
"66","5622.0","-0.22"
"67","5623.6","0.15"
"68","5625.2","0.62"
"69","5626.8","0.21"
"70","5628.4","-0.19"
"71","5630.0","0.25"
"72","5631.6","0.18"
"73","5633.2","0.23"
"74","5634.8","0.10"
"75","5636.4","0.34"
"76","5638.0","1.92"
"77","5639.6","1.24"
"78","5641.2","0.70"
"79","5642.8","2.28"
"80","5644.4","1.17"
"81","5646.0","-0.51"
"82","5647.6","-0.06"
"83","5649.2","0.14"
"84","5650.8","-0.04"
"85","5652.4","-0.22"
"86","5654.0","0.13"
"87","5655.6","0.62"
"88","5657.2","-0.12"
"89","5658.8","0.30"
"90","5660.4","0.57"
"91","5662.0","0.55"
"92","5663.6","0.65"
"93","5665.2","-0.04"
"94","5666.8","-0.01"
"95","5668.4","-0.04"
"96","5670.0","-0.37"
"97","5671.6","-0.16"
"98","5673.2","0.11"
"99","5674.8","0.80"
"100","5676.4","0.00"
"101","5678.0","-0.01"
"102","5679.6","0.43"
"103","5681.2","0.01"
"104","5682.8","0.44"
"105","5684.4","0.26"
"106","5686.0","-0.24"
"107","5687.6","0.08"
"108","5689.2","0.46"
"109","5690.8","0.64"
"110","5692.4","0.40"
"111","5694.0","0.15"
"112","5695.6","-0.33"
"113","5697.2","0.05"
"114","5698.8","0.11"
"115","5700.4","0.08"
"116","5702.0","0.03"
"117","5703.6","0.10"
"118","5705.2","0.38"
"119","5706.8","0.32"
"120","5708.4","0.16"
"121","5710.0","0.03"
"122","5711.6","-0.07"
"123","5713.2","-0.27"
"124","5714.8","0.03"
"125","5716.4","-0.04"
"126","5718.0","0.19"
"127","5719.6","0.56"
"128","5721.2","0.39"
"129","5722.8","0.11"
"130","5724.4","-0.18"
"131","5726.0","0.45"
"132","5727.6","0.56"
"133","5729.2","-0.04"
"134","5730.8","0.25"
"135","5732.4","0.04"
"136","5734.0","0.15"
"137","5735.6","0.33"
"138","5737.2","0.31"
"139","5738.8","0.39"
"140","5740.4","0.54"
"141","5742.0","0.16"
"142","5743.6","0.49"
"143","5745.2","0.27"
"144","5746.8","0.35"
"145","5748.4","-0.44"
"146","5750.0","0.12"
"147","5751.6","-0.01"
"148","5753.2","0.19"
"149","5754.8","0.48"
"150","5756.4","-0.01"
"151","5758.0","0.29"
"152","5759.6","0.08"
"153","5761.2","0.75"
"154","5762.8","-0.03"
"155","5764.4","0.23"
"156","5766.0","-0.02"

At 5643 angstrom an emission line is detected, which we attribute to [O II] 3727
